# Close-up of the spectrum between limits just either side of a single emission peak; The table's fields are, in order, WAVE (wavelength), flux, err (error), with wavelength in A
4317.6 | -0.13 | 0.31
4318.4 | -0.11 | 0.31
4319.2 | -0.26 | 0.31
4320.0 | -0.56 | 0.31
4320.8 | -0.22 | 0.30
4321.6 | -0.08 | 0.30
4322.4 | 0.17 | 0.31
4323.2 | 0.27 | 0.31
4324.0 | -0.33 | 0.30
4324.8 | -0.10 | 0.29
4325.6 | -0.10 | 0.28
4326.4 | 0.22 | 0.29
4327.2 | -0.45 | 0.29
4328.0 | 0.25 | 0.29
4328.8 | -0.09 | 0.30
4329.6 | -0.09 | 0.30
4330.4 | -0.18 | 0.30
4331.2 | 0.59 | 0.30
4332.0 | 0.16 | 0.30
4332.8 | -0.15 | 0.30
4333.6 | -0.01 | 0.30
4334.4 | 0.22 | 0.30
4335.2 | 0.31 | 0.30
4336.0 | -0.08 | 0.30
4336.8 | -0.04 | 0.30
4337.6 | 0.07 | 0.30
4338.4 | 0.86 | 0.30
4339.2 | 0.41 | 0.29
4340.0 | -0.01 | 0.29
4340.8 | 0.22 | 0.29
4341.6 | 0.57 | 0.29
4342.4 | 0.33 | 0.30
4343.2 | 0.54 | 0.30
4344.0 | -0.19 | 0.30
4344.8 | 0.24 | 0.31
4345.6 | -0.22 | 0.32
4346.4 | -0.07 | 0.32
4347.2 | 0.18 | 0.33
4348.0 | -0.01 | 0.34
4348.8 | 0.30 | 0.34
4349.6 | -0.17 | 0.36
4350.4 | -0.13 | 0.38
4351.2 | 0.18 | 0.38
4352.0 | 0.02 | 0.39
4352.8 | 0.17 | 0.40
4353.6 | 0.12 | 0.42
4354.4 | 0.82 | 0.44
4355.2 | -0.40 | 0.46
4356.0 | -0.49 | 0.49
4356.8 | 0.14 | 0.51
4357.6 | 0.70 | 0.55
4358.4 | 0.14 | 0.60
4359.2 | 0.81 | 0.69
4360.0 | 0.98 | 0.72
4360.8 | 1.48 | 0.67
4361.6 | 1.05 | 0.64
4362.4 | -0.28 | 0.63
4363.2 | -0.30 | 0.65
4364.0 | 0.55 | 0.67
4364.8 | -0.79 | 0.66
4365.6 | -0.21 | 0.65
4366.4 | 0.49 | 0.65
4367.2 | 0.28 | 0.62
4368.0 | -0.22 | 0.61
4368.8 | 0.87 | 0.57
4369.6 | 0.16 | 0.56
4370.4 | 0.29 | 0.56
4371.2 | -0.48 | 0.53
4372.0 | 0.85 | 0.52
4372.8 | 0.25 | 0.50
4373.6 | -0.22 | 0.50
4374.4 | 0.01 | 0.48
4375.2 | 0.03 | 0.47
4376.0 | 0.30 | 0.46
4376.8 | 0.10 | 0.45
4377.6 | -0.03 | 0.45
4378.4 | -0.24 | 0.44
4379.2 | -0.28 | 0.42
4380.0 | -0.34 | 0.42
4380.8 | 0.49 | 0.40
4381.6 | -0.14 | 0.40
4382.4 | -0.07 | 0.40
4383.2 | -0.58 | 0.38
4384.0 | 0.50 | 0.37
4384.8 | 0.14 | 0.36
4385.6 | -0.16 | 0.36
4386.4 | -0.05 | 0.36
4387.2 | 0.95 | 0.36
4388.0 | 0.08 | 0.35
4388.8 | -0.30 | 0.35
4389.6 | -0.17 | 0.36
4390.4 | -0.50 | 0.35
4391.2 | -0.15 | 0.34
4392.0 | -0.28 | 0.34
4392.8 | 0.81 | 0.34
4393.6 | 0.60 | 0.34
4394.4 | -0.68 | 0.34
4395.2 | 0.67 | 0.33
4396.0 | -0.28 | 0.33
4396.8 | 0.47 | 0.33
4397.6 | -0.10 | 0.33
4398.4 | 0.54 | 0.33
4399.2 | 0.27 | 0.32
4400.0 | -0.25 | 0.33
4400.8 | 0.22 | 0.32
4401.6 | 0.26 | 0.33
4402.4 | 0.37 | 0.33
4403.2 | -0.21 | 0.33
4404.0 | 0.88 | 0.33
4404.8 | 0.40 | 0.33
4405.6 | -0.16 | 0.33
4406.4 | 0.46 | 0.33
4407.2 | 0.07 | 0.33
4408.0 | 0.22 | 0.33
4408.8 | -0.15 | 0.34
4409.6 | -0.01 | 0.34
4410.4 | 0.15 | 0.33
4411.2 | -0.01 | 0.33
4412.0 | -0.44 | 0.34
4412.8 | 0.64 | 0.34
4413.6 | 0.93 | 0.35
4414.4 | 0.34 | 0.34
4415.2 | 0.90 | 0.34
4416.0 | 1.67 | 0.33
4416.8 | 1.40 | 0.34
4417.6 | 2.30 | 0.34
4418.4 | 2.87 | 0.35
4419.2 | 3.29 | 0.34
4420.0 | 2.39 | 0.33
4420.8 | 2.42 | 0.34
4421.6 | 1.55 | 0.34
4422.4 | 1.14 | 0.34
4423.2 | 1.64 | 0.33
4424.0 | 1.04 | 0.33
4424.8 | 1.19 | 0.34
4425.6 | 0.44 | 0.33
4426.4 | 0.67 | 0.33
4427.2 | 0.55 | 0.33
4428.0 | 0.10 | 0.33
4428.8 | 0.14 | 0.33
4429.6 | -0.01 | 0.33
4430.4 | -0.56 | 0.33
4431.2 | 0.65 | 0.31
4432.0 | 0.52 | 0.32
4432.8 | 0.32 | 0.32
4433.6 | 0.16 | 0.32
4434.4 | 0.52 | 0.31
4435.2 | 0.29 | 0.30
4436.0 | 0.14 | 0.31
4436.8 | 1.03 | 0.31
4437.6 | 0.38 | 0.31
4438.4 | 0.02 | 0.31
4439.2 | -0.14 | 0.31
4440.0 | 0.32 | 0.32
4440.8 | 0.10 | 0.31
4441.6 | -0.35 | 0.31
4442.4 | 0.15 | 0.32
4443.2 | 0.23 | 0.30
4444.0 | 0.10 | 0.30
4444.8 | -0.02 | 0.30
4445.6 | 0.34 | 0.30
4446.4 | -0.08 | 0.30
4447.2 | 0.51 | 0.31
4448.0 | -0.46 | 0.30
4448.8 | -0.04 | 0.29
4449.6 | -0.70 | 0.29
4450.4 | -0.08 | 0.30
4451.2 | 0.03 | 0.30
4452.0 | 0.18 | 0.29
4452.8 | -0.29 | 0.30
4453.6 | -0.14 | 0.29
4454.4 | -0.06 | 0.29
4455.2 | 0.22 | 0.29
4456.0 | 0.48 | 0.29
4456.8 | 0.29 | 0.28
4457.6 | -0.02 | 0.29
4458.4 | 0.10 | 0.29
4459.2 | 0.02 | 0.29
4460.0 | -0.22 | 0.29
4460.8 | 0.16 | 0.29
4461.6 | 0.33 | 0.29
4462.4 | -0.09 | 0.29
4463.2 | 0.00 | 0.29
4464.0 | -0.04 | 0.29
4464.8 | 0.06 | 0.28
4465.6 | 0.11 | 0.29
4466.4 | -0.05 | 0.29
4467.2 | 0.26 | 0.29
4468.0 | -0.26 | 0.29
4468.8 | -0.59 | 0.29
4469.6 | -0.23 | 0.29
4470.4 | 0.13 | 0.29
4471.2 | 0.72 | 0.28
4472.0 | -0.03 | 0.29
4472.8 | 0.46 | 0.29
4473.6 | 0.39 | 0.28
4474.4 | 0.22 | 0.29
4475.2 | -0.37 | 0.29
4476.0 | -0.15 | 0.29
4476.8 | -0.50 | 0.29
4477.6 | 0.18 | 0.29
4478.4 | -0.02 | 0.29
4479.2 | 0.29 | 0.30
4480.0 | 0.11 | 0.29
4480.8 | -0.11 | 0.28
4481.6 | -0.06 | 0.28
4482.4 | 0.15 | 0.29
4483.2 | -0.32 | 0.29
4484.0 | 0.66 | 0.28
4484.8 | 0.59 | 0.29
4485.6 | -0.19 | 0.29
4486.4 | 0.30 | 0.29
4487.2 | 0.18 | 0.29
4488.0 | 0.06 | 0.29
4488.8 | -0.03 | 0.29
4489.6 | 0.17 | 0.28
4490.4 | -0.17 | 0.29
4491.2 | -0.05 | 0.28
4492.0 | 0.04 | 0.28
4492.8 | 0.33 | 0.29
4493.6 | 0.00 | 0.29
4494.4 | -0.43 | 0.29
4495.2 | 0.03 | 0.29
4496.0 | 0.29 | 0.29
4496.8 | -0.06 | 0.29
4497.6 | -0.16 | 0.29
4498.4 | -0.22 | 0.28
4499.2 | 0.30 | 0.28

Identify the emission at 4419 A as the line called [O II]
